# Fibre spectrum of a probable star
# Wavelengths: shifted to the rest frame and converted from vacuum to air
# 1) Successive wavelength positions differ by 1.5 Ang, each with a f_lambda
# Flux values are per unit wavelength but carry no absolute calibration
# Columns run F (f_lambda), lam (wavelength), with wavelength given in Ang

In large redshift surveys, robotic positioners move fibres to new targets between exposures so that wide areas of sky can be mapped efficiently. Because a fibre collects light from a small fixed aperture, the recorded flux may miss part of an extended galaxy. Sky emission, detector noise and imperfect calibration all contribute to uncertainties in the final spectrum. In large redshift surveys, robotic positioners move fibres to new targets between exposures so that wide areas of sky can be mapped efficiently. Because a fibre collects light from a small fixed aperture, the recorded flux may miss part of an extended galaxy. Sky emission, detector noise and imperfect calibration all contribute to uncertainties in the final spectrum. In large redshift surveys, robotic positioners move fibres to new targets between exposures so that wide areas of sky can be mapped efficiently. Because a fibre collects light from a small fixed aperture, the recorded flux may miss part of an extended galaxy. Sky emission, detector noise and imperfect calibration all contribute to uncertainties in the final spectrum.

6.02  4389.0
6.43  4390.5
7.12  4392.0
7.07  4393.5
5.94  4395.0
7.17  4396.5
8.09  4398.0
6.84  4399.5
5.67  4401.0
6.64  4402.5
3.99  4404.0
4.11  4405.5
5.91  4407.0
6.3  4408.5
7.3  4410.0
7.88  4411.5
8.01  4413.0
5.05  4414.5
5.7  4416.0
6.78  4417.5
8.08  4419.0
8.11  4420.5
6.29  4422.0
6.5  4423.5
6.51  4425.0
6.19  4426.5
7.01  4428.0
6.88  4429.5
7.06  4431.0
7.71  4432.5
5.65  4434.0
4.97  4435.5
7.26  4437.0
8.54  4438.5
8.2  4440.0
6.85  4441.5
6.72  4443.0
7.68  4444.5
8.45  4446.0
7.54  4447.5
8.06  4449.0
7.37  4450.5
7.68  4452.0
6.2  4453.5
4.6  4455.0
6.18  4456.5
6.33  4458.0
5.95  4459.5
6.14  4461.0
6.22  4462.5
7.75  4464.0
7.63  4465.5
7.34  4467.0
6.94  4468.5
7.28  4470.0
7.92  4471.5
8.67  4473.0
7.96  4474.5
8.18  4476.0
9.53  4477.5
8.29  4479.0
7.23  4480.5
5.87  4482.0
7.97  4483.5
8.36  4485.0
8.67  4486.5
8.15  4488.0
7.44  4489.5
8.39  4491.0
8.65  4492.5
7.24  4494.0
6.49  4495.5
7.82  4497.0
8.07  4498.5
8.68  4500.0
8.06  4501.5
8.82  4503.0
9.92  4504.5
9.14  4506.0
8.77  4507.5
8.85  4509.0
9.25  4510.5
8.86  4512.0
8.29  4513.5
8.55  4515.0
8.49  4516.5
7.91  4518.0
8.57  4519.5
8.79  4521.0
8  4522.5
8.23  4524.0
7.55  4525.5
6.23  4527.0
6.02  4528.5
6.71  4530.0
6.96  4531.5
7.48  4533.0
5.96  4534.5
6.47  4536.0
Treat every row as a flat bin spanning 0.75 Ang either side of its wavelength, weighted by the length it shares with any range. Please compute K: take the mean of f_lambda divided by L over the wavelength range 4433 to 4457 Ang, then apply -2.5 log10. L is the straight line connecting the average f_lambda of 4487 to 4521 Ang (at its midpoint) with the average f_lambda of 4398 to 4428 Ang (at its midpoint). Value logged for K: 0.020 mag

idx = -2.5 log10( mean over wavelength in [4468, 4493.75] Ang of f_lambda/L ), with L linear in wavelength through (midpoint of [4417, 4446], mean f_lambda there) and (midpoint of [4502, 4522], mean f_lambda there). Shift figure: 0.02 mag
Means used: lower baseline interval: 7.04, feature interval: 7.97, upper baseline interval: 8.77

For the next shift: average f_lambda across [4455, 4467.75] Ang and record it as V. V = 6.57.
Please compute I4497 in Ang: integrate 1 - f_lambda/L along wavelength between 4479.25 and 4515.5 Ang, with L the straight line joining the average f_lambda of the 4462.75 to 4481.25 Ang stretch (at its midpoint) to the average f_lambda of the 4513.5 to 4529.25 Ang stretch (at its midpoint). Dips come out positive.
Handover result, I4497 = -1.7 Ang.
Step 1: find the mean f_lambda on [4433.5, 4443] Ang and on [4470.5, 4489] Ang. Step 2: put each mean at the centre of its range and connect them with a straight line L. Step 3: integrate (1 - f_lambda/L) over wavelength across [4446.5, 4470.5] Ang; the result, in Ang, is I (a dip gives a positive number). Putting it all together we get 2.0 Ang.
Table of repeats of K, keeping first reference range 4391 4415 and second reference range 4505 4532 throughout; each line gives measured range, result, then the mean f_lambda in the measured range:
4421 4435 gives 0.027 mag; 6.64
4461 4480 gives -0.045 mag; 7.74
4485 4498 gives -0.025 mag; 7.89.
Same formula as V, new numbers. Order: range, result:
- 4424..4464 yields 6.86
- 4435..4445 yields 7.22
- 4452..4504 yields 7.51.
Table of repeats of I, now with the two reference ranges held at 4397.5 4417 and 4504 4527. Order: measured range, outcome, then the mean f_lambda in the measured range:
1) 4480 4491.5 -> 0.21 Ang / 7.76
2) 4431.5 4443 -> -0.21 Ang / 7.01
